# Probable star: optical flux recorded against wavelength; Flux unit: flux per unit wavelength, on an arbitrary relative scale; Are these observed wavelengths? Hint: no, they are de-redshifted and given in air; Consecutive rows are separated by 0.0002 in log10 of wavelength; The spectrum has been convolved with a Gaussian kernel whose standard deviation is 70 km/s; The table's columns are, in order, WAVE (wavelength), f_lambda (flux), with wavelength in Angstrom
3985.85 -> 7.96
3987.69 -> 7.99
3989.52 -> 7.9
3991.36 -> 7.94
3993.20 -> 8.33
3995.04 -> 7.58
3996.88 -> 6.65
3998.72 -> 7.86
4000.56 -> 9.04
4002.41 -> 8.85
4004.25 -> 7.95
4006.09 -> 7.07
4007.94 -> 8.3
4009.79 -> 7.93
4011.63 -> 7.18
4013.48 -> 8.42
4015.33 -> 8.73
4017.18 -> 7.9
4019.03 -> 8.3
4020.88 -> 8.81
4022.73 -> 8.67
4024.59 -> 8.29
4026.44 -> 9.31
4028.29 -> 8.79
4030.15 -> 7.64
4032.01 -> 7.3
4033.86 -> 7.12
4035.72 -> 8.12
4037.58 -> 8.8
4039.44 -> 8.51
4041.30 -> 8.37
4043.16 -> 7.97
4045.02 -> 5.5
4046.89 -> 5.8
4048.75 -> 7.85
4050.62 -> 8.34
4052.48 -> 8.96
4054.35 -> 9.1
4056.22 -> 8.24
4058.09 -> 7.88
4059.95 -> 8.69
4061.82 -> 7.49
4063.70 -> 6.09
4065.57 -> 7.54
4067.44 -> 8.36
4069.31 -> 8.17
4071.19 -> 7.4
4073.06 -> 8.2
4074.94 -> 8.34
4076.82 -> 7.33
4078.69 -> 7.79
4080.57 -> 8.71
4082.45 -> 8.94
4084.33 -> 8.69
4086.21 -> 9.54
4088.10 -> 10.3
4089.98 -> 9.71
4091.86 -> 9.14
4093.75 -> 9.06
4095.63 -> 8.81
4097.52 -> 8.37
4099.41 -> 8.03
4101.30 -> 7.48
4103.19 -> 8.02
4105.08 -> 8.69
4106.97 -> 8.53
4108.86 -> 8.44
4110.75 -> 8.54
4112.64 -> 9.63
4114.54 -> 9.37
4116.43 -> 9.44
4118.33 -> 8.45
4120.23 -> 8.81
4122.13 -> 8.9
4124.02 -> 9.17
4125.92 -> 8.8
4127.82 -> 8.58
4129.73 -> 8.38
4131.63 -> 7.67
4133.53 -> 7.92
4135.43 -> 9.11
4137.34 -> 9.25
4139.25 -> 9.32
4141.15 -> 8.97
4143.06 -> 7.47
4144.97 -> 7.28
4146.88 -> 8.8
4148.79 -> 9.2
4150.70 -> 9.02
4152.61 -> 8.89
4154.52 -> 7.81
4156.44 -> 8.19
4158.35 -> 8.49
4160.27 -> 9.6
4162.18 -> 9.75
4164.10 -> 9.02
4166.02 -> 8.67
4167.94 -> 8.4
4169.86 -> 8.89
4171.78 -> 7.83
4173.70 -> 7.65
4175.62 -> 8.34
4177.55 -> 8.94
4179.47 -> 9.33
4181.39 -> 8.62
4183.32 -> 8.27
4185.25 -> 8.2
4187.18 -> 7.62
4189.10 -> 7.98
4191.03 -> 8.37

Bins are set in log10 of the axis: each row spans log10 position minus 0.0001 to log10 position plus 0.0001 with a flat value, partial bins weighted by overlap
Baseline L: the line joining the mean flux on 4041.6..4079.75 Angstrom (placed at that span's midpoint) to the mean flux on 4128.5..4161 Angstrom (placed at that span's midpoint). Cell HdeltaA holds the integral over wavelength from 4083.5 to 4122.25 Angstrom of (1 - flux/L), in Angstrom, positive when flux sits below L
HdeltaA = -3.3 Angstrom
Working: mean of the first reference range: 7.77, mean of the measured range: 8.85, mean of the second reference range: 8.54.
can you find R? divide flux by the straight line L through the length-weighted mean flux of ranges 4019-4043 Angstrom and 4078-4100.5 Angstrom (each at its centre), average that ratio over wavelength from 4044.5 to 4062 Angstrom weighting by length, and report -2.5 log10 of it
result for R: 0.092 mag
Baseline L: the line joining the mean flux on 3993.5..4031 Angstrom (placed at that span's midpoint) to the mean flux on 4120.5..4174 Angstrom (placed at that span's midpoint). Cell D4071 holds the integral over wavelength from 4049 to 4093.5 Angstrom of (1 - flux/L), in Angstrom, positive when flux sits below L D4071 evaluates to -0.13 Angstrom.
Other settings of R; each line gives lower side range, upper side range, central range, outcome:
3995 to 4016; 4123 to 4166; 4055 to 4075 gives 0.06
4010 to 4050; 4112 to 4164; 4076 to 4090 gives -0.06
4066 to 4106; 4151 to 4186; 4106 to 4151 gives -0.02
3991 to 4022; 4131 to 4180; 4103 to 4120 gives -0.05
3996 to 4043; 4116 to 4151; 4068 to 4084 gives 0.03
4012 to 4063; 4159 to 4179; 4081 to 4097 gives -0.11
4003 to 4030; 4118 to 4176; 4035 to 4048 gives 0.10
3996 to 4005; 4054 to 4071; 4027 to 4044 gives -0.02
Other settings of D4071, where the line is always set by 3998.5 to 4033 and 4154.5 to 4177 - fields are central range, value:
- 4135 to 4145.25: -0.1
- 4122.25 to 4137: -0.1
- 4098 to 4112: 0.3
